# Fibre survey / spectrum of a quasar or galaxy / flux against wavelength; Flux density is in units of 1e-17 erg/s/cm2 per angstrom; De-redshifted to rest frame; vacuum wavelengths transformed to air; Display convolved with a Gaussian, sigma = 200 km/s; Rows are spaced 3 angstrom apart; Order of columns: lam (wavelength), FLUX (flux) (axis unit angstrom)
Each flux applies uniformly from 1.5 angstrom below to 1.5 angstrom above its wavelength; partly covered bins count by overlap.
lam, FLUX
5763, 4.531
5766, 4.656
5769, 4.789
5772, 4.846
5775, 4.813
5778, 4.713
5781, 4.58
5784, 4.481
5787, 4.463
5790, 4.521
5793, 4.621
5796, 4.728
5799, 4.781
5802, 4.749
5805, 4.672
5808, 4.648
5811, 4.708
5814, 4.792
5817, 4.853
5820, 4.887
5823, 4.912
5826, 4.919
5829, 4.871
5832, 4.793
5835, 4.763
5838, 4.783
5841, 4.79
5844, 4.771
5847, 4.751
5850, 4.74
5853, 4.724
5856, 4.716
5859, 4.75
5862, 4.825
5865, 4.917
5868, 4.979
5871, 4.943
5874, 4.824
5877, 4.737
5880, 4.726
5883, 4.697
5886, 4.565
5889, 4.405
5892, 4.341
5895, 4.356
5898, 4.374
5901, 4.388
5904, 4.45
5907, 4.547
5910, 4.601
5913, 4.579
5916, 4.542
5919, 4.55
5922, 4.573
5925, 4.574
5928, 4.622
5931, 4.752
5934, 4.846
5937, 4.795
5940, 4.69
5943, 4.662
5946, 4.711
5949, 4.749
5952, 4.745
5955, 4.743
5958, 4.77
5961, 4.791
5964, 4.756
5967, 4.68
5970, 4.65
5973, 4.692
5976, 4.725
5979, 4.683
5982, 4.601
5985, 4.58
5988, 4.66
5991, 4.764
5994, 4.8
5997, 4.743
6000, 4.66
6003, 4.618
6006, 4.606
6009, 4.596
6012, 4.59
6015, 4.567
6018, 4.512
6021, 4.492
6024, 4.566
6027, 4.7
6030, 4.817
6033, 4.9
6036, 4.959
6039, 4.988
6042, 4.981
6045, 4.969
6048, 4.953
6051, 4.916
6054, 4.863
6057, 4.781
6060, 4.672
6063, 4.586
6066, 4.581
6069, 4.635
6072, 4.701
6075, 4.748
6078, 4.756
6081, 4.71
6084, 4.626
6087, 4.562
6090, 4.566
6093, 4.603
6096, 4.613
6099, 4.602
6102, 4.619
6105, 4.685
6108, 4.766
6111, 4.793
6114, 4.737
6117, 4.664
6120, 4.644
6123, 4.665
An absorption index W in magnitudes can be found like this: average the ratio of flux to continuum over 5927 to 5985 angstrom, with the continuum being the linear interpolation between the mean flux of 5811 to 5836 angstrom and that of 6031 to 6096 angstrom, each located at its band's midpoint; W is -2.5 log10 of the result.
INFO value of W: 0.02 mag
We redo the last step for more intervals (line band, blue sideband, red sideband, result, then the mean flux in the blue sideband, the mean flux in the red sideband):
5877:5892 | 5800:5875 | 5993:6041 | 0.04 mag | 4.8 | 4.7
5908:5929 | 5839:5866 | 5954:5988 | 0.04 mag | 4.77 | 4.7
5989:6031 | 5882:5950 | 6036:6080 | 0.02 mag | 4.58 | 4.8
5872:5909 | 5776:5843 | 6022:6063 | 0.05 mag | 4.73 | 4.84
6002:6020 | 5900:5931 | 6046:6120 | 0.01 mag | 4.56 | 4.7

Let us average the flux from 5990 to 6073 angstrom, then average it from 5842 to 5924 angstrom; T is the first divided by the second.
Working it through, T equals 1.0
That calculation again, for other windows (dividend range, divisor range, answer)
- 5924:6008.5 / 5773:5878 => 0.99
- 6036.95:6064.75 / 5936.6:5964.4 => 1.02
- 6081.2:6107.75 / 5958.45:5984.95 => 0.98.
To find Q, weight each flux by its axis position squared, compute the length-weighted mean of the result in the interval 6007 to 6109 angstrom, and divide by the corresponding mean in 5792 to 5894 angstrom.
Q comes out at 1.07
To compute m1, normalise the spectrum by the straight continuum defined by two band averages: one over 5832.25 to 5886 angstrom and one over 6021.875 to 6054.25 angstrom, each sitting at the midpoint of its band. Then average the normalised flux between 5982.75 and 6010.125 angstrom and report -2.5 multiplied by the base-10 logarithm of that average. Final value 0.041 mag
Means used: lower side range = 4.78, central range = 4.67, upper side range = 4.87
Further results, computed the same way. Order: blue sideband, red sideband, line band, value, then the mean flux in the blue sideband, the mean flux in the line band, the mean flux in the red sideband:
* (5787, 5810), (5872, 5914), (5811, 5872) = -0.05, 4.66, 4.82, 4.55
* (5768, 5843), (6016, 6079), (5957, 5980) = 0.01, 4.74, 4.72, 4.76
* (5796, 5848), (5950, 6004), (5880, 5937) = 0.04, 4.79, 4.55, 4.7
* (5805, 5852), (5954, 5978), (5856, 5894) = 0.01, 4.79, 4.72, 4.72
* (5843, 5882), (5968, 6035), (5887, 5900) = 0.09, 4.8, 4.38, 4.66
